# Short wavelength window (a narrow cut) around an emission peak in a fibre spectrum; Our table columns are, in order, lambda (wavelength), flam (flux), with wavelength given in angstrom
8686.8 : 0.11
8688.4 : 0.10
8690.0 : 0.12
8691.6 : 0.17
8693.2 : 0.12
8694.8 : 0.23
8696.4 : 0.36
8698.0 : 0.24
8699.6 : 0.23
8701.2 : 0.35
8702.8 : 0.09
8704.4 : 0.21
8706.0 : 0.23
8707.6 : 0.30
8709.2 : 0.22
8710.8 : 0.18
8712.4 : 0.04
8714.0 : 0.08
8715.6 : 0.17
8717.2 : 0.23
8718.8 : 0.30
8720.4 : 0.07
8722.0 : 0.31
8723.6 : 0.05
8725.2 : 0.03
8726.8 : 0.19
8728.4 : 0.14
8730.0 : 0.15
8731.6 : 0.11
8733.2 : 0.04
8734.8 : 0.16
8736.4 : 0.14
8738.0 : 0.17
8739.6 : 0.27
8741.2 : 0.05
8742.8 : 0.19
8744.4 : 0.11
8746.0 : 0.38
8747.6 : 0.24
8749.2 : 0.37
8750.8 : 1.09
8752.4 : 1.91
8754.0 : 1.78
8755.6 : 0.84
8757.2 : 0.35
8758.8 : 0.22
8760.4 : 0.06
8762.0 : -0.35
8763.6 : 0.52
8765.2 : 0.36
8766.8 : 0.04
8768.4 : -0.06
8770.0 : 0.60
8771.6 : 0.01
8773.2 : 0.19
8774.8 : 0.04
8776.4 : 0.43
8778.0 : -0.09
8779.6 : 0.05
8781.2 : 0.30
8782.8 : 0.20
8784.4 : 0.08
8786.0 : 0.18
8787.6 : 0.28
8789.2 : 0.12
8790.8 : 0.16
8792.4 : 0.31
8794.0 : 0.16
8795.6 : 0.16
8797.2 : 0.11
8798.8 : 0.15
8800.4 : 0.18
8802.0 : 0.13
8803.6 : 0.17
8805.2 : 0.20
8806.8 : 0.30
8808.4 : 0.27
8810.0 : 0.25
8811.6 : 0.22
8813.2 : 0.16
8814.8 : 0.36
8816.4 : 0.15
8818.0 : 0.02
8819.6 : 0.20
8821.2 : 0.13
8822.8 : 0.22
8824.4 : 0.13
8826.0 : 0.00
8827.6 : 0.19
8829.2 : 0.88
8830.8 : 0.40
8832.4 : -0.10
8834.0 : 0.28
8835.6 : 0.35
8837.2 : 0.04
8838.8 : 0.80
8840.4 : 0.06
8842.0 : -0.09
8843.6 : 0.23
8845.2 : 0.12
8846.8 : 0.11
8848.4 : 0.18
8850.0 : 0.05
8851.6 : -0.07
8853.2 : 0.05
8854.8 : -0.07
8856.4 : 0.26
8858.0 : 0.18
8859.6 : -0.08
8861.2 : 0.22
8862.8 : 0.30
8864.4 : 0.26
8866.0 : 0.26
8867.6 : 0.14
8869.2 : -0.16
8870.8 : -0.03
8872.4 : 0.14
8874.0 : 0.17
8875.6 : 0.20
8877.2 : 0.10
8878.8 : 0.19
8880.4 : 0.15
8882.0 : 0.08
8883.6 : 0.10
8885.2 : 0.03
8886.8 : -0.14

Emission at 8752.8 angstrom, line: H-beta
